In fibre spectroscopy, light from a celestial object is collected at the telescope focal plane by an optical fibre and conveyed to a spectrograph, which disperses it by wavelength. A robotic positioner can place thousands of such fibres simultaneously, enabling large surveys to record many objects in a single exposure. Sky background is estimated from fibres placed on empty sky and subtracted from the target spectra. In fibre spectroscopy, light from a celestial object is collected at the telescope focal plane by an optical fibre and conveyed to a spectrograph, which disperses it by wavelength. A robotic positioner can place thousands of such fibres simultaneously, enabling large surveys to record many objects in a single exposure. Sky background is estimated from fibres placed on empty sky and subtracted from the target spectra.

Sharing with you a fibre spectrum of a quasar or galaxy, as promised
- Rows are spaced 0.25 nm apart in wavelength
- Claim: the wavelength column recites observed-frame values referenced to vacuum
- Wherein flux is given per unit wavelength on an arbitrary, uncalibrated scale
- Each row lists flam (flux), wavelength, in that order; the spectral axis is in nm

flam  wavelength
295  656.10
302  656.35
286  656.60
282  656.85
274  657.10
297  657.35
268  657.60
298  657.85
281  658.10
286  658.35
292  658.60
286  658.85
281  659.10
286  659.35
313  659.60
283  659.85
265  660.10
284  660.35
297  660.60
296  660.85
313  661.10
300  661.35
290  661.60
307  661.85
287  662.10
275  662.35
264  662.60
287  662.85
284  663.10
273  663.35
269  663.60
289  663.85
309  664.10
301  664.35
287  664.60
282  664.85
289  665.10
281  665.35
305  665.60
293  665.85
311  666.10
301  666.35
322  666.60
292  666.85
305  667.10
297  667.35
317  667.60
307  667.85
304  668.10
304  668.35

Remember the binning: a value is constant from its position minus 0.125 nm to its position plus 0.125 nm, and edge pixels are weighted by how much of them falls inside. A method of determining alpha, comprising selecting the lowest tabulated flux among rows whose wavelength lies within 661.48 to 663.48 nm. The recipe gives 264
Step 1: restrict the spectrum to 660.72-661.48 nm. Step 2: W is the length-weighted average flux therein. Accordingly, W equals 303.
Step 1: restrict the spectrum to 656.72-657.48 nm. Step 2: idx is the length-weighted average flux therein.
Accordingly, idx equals 284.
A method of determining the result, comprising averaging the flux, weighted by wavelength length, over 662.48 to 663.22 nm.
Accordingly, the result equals 278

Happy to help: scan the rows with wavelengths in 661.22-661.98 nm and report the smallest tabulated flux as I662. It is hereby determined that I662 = 290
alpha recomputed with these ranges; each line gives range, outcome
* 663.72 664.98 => 282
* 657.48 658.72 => 268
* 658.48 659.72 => 281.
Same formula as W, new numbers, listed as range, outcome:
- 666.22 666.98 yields 305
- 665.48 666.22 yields 303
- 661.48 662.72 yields 285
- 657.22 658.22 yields 286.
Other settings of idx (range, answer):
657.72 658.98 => 288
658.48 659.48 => 286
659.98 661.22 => 291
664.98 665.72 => 292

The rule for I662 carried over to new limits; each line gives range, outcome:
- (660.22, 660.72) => 284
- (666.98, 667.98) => 297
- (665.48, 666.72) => 293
